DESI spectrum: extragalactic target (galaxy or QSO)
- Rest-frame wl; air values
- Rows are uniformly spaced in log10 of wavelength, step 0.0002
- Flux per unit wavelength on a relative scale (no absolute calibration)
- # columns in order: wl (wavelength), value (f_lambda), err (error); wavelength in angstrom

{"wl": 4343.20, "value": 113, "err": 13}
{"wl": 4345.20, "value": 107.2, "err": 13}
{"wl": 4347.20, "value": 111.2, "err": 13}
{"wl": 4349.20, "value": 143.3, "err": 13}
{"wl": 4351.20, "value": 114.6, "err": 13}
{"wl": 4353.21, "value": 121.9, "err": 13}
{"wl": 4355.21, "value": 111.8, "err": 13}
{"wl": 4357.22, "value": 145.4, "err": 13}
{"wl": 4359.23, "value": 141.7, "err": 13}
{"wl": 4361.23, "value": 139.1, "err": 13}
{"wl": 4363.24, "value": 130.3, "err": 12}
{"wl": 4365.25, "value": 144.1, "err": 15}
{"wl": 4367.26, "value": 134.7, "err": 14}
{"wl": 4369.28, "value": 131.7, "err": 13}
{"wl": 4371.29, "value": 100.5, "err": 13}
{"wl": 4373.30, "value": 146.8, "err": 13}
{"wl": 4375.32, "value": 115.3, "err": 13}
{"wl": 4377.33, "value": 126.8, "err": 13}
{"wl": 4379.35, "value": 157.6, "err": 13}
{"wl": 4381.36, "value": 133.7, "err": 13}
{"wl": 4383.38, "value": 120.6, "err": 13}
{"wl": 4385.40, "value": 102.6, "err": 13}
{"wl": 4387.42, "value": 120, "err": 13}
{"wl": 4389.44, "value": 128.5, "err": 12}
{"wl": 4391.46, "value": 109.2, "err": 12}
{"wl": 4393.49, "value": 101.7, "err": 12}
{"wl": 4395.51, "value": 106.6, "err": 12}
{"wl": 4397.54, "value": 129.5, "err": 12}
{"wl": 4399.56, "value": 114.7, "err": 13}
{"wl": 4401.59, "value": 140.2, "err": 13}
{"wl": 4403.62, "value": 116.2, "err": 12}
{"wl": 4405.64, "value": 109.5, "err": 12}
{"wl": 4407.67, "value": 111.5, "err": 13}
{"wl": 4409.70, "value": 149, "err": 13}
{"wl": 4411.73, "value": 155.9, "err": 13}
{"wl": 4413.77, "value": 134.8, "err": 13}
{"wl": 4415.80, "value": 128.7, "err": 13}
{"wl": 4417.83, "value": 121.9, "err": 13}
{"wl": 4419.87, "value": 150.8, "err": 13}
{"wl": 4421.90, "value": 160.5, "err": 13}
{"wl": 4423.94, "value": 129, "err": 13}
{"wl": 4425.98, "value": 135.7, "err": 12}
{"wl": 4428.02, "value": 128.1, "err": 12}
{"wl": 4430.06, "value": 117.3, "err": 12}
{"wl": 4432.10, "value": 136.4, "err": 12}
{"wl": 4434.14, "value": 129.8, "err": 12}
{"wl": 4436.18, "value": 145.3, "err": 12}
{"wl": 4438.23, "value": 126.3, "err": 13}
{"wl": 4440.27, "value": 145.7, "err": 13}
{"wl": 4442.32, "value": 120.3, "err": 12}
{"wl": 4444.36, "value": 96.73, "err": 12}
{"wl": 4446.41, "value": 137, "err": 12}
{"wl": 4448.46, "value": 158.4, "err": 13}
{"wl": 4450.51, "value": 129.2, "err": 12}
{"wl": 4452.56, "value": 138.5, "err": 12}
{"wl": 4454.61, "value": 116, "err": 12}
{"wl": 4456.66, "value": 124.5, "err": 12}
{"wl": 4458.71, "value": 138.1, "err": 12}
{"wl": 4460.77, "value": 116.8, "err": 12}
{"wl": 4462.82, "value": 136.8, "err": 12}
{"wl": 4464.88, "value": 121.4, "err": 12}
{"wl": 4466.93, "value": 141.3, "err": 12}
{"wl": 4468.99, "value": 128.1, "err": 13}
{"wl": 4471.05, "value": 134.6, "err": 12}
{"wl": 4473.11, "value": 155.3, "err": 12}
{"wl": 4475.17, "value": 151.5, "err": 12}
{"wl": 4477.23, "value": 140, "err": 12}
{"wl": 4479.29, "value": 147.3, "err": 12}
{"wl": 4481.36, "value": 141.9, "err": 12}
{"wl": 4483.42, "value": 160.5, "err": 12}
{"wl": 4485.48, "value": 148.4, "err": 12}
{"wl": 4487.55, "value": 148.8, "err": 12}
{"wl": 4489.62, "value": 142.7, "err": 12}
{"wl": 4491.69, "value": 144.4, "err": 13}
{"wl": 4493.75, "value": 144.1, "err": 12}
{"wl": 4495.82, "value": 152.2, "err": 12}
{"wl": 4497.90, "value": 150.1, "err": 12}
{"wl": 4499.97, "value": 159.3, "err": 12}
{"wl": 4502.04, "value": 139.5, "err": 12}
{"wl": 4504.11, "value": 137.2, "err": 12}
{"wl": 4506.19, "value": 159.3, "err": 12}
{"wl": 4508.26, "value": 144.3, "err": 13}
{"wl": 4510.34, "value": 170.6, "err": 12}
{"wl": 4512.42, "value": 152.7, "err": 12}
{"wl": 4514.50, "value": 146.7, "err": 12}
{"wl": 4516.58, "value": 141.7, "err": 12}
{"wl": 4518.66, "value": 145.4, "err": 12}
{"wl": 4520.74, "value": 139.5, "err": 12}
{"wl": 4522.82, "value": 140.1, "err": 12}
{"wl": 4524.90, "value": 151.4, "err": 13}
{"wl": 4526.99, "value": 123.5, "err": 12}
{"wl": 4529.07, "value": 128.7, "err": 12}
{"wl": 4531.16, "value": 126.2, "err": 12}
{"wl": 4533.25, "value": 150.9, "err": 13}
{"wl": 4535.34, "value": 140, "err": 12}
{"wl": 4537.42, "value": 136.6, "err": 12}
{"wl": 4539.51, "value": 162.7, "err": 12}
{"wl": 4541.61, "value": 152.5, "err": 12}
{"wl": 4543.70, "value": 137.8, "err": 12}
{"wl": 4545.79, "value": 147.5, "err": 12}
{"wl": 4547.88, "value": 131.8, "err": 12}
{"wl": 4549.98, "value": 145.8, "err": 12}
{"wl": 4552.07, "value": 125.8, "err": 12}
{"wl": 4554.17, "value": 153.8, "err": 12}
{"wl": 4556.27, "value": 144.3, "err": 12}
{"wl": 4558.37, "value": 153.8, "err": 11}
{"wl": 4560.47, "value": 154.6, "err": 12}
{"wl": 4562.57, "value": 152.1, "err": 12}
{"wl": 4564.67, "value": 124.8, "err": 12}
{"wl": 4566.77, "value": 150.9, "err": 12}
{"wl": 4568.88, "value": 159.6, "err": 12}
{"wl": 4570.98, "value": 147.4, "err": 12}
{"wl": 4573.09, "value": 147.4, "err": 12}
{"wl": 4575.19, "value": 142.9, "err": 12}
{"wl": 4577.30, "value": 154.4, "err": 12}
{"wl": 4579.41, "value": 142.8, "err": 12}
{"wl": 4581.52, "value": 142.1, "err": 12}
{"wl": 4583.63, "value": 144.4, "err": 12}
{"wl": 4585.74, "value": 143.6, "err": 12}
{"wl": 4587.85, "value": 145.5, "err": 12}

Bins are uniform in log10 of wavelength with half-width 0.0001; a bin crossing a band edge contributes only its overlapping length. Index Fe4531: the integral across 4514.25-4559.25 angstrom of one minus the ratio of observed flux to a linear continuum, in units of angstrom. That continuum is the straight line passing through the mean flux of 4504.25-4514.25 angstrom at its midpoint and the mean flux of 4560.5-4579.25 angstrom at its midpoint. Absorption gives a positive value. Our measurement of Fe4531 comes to 2.72 angstrom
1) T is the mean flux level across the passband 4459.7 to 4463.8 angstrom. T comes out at 127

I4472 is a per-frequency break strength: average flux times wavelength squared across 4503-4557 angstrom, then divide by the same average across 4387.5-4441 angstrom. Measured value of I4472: 1.2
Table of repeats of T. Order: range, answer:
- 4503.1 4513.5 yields 153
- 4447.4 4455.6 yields 136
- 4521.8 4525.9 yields 146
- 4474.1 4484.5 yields 148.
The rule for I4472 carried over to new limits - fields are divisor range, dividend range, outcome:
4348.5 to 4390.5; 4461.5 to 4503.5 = 1.18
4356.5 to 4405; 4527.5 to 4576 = 1.23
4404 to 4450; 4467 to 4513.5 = 1.14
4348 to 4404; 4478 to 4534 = 1.23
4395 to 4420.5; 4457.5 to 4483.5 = 1.11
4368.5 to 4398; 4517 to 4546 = 1.24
